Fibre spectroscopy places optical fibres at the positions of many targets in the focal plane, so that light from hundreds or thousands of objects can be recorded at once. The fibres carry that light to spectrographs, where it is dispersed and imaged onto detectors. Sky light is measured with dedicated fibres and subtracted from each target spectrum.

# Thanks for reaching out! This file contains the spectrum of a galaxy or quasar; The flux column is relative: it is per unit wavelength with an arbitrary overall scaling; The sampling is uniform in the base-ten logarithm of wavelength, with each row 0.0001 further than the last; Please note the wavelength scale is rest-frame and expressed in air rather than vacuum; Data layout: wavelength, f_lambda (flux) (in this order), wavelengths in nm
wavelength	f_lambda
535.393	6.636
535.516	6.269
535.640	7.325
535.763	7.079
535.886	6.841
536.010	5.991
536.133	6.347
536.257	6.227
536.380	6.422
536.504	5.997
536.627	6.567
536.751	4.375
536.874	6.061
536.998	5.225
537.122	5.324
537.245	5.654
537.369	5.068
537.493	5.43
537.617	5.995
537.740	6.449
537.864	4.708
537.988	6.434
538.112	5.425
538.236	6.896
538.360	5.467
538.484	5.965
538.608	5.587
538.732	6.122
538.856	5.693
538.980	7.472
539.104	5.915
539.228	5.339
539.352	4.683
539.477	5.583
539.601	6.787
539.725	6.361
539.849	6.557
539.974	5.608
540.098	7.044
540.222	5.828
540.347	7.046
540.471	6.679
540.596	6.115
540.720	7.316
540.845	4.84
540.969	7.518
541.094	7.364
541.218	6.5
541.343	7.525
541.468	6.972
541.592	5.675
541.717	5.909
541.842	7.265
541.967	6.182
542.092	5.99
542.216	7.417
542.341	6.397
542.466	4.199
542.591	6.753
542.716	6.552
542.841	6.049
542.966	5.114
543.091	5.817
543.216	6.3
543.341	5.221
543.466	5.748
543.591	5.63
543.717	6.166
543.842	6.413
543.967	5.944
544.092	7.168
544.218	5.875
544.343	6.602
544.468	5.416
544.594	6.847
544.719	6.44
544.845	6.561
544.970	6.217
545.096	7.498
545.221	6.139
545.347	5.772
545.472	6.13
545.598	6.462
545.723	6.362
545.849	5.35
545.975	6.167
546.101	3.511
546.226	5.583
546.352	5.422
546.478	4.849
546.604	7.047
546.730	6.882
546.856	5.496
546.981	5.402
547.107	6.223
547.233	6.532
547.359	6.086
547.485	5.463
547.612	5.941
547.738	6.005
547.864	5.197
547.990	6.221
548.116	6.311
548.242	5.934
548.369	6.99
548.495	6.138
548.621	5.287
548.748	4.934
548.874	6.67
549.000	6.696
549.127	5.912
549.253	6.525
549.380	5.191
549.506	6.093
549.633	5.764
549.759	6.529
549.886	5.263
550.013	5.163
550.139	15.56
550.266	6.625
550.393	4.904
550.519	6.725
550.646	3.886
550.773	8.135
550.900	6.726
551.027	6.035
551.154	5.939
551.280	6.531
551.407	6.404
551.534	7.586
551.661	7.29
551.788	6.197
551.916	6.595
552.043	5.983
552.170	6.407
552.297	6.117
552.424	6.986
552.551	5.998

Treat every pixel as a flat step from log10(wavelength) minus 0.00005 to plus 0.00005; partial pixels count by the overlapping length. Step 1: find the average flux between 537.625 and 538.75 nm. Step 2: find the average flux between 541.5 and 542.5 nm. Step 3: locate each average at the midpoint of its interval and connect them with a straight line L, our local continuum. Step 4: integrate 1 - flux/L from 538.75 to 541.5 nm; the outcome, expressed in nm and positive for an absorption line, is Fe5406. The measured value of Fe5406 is -0.15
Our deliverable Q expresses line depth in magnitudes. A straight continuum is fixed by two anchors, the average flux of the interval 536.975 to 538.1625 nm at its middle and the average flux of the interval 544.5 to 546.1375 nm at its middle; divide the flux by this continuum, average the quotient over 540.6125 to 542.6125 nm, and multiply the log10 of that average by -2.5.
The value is -0.106 mag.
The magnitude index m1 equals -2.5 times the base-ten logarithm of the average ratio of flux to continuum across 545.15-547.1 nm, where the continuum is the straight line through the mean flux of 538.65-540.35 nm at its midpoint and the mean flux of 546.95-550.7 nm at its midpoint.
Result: 0.071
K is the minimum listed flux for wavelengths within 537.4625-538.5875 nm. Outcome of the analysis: 4.708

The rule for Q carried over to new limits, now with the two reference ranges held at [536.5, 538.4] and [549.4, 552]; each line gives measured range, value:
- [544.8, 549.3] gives 0.07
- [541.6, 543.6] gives 0.01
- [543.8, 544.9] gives -0.03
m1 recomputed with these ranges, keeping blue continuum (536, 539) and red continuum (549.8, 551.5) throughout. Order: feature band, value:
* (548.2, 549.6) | 0.107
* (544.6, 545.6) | -0.007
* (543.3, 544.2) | 0.042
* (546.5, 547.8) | 0.079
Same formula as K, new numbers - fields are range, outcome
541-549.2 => 3.511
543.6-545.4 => 5.416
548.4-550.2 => 4.934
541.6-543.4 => 4.199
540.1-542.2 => 4.84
